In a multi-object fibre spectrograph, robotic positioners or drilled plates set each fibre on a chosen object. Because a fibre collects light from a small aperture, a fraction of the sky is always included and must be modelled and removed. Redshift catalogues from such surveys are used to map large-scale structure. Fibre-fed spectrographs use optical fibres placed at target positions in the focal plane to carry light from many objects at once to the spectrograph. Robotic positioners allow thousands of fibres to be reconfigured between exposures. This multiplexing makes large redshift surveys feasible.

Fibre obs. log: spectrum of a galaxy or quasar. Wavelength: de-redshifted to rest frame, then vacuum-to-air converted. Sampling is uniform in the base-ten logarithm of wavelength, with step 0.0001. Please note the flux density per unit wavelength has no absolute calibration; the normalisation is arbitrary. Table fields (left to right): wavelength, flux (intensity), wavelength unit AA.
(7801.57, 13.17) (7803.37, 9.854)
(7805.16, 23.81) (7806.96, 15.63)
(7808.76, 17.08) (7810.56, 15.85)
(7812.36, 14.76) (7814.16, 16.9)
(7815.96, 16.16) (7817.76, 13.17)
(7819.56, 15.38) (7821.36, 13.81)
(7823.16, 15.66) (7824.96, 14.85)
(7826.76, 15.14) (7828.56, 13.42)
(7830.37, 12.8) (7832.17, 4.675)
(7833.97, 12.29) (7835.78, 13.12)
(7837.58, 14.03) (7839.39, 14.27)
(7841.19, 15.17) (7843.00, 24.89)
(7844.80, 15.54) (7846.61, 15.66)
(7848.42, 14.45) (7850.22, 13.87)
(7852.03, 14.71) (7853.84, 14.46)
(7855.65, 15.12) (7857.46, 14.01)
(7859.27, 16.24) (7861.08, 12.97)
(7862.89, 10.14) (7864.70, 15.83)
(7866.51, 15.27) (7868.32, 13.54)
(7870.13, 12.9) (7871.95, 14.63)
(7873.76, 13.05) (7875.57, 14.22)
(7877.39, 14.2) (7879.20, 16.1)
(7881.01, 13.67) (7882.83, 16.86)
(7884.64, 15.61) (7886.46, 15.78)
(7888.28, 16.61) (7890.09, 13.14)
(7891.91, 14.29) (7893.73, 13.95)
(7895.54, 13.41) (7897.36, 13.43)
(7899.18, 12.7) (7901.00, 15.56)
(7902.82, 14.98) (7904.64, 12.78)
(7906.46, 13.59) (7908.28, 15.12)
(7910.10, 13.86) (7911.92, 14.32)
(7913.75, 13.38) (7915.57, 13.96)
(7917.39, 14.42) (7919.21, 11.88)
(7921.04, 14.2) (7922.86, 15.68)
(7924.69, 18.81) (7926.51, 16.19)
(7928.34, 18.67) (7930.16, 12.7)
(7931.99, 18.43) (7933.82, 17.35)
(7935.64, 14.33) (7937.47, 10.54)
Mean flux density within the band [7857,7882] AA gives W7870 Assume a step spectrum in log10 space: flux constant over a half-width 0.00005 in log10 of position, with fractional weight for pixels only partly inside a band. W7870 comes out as 14.1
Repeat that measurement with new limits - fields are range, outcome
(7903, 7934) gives 15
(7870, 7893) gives 14.7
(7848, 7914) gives 14.3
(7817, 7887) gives 14.4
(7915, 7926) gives 14.9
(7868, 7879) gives 13.9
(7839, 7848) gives 17.1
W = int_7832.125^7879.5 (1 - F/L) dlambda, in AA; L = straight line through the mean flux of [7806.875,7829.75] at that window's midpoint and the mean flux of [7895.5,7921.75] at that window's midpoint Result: 0.6 AA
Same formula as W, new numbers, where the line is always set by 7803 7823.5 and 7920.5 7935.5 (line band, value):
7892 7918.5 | 3.85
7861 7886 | 2.90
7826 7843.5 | 2.44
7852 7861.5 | 0.83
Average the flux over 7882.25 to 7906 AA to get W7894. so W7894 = 14.5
